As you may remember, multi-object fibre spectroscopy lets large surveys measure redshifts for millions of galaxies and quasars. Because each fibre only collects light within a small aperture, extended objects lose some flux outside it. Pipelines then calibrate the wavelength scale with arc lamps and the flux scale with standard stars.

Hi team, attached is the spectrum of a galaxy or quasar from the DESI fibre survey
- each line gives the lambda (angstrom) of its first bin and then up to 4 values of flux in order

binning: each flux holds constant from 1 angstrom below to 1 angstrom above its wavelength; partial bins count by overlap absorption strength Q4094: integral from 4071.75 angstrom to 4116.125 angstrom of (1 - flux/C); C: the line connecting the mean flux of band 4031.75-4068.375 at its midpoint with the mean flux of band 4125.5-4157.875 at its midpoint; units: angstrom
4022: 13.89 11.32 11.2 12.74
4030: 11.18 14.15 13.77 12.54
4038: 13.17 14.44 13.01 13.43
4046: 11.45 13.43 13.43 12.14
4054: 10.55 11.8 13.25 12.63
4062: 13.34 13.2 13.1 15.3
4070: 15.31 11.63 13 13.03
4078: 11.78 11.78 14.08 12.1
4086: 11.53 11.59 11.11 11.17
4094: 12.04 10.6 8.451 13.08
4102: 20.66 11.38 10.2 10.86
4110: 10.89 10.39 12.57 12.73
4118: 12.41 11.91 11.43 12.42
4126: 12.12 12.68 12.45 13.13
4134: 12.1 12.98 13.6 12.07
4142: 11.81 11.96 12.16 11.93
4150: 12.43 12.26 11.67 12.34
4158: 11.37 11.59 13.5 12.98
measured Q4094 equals 2.3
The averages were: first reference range 13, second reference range 12.3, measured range 12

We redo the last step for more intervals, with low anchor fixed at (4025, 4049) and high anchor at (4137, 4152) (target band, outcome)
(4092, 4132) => 1.2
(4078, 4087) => 0.2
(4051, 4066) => 0.3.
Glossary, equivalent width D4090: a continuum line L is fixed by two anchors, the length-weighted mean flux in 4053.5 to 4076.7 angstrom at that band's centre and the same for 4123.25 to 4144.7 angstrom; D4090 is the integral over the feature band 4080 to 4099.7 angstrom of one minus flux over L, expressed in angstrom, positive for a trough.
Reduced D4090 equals 2.1 angstrom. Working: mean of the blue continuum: 13.1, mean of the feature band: 11.5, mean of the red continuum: 12.5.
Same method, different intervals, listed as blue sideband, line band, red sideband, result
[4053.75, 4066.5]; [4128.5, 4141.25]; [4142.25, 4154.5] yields -0.6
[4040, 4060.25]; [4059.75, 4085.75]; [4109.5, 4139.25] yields -1.2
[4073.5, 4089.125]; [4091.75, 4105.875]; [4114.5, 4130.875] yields -0.1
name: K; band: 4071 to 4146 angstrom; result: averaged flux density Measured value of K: 12.2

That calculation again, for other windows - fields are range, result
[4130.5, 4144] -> 12.6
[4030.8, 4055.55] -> 12.9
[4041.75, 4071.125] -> 13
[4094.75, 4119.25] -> 12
